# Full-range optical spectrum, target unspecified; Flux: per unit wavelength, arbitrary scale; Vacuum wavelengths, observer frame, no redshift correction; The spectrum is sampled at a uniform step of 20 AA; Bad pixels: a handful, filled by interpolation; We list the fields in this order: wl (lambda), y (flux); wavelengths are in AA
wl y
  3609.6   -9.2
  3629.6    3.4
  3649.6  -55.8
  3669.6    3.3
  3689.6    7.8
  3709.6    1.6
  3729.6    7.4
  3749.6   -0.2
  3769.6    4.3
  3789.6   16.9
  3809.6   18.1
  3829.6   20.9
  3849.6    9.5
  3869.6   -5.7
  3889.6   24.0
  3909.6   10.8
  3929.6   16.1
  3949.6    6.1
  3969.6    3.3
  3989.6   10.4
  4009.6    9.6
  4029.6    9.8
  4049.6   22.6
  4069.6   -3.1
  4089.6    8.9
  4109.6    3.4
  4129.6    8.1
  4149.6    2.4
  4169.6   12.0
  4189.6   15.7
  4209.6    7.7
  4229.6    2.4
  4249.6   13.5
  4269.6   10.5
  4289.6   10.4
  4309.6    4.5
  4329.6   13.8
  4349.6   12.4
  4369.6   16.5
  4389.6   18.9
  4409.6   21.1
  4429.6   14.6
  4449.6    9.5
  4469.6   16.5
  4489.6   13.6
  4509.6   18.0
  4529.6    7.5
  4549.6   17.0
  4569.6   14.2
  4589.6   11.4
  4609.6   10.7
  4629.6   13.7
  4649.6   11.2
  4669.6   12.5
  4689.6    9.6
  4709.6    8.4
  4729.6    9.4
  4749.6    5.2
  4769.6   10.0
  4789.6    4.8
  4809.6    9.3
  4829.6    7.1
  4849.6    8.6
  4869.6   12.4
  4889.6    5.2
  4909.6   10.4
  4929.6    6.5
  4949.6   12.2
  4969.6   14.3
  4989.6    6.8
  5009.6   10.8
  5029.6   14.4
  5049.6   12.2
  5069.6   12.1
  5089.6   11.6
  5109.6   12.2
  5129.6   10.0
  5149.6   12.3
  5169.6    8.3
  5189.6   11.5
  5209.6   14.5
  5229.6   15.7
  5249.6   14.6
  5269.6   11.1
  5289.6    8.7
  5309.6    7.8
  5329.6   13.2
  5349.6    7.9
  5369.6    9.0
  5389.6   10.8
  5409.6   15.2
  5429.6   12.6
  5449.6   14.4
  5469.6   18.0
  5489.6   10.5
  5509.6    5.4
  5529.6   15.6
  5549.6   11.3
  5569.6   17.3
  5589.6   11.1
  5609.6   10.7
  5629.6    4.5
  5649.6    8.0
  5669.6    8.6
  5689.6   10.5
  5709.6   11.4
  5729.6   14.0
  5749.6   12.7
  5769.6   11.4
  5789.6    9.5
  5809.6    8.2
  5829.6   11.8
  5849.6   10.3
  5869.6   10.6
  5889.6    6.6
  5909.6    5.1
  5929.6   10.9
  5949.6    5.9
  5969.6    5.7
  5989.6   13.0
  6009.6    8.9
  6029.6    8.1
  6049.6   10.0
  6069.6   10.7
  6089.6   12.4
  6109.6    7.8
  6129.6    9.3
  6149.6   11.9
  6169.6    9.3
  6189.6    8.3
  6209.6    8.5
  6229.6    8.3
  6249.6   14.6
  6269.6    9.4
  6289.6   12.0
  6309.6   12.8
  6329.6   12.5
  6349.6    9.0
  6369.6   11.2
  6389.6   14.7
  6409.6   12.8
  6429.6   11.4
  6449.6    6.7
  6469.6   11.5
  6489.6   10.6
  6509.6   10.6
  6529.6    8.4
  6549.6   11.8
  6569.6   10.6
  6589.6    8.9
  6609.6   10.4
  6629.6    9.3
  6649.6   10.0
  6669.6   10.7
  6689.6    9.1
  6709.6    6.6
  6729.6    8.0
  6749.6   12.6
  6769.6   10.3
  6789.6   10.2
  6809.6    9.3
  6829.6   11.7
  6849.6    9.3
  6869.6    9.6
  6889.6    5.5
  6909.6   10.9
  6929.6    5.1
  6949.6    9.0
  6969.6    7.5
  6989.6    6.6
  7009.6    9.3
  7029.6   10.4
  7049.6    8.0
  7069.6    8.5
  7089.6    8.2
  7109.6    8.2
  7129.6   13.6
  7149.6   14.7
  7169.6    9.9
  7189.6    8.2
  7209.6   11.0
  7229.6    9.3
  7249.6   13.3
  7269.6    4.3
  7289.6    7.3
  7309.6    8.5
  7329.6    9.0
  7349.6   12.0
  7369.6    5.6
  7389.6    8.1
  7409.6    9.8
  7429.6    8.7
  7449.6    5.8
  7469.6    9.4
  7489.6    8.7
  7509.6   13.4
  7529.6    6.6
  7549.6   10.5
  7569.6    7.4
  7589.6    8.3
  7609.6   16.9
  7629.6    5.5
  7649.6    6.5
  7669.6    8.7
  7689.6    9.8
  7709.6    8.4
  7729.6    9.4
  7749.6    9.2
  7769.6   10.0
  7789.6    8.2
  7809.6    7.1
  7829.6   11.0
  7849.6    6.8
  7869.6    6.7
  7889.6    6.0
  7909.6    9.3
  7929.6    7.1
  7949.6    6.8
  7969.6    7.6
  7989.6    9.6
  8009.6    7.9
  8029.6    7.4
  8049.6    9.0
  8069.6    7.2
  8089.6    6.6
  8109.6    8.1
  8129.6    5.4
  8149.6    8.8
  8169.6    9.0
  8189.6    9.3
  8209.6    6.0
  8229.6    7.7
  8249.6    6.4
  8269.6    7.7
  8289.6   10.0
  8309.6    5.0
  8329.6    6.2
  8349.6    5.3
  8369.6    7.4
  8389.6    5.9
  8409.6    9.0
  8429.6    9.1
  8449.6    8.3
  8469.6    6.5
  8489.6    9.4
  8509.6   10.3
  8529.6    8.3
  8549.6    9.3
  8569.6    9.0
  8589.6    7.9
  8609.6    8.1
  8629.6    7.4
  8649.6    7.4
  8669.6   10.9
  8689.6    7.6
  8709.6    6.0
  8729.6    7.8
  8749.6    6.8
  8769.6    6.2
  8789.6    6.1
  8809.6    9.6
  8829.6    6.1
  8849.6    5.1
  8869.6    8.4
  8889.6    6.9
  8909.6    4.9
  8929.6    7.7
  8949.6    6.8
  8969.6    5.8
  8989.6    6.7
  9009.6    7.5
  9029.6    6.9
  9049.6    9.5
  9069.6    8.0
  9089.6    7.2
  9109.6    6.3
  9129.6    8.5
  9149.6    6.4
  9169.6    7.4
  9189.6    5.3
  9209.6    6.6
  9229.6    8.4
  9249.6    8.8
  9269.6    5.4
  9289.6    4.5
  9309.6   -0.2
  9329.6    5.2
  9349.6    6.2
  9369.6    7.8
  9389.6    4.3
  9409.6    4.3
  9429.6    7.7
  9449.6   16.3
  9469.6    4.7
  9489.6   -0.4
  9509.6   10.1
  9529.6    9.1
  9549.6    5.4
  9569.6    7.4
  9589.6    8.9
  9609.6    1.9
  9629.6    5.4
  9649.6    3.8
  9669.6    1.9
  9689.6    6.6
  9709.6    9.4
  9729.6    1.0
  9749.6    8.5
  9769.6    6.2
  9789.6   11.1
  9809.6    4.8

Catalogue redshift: 0.09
